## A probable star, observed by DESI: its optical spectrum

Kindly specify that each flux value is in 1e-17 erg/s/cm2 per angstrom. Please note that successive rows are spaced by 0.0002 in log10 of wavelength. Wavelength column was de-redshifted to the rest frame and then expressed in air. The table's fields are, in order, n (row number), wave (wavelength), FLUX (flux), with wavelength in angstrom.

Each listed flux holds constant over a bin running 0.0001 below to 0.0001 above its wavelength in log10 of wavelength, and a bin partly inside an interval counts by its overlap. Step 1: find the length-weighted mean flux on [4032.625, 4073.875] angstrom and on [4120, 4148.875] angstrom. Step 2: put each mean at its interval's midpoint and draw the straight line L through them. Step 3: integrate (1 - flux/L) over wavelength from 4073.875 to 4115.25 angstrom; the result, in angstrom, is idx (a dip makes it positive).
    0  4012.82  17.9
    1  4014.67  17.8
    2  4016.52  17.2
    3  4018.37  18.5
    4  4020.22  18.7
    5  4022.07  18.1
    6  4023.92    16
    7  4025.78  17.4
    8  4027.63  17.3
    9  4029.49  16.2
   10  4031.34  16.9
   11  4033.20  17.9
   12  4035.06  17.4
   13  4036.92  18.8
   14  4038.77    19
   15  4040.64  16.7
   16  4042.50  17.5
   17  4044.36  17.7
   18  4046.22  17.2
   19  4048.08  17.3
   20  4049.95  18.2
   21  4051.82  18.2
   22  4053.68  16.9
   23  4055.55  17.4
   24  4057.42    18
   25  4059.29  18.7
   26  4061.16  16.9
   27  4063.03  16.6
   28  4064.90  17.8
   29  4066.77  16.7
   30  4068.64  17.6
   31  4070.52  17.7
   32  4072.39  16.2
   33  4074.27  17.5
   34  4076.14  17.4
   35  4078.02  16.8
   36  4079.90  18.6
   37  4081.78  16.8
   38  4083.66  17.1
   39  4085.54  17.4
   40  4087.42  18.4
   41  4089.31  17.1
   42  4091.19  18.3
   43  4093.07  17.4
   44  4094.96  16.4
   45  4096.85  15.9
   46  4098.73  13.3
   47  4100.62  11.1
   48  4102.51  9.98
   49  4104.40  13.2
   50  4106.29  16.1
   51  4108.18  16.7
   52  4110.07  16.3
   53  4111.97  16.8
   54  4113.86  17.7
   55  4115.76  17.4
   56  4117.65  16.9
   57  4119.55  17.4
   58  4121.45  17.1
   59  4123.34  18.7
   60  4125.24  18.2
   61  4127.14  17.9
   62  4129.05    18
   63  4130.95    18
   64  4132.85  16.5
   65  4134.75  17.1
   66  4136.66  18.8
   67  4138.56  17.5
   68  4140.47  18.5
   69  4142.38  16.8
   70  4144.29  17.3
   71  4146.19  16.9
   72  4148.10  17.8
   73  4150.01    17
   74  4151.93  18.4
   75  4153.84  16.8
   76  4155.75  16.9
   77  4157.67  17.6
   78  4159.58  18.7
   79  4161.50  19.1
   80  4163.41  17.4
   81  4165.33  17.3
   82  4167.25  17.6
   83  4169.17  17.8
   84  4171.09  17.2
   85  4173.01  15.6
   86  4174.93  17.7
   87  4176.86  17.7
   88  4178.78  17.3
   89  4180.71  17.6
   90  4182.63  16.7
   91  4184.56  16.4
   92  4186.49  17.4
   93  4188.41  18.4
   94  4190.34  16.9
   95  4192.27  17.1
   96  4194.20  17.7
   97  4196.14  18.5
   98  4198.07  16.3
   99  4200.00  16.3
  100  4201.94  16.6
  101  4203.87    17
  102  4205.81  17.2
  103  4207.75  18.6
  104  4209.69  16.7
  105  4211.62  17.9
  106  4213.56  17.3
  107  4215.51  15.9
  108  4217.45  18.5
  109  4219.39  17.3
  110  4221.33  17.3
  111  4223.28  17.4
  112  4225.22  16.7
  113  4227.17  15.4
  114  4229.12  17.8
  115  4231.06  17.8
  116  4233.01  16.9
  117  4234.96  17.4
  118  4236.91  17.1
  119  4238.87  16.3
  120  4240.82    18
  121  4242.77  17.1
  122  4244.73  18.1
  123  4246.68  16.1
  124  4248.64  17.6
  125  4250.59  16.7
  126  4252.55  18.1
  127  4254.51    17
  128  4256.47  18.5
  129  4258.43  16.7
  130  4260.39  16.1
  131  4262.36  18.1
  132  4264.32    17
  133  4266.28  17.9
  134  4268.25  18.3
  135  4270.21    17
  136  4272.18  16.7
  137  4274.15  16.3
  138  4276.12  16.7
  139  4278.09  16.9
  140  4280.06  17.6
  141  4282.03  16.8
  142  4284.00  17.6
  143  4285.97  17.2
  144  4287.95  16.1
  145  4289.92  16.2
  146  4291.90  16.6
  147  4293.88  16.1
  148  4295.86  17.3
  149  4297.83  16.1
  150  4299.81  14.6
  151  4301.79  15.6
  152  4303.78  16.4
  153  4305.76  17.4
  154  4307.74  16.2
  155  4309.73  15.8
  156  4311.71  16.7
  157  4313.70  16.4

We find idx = 3.4 angstrom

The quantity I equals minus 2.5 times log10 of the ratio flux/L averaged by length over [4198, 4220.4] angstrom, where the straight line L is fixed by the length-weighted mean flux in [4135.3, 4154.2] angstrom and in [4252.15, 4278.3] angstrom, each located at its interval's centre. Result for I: 0.01 mag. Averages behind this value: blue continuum 17.6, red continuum 17.2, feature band 17.2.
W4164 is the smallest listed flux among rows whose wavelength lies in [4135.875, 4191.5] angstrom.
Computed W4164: 15.6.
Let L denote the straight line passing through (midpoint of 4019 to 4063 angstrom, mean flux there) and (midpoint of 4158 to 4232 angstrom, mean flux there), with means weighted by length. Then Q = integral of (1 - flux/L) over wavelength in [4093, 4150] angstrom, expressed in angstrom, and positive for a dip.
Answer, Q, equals 2.8 angstrom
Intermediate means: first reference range 17.6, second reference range 17.3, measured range 16.6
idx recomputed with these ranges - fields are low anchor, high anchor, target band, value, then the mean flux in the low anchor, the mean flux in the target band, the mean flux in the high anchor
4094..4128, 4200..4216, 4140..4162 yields -1.6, 15.9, 17.6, 17.1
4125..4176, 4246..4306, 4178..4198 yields 0.0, 17.6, 17.4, 16.9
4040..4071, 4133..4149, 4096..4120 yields 3.1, 17.5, 15.2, 17.5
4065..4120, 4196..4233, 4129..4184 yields -2.2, 16.4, 17.5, 17.2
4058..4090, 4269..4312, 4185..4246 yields -1.5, 17.4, 17.2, 16.5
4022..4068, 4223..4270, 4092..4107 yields 2.8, 17.5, 14.2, 17.3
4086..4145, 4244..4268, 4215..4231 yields 0.1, 16.7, 17.1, 17.3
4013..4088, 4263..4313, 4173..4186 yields 0.0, 17.5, 17.1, 16.7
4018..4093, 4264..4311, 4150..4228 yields -1.2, 17.5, 17.3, 16.7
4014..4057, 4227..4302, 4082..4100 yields 0.8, 17.6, 16.7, 17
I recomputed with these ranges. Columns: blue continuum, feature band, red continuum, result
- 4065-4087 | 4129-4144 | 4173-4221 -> -0.021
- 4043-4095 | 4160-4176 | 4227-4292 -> -0.013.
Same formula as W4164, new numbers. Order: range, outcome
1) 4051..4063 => 16.9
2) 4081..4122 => 9.98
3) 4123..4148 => 16.5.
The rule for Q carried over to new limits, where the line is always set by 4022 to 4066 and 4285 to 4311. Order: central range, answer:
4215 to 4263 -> -1.9 angstrom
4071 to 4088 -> 0.0 angstrom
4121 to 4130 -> -0.5 angstrom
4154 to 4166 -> -0.6 angstrom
